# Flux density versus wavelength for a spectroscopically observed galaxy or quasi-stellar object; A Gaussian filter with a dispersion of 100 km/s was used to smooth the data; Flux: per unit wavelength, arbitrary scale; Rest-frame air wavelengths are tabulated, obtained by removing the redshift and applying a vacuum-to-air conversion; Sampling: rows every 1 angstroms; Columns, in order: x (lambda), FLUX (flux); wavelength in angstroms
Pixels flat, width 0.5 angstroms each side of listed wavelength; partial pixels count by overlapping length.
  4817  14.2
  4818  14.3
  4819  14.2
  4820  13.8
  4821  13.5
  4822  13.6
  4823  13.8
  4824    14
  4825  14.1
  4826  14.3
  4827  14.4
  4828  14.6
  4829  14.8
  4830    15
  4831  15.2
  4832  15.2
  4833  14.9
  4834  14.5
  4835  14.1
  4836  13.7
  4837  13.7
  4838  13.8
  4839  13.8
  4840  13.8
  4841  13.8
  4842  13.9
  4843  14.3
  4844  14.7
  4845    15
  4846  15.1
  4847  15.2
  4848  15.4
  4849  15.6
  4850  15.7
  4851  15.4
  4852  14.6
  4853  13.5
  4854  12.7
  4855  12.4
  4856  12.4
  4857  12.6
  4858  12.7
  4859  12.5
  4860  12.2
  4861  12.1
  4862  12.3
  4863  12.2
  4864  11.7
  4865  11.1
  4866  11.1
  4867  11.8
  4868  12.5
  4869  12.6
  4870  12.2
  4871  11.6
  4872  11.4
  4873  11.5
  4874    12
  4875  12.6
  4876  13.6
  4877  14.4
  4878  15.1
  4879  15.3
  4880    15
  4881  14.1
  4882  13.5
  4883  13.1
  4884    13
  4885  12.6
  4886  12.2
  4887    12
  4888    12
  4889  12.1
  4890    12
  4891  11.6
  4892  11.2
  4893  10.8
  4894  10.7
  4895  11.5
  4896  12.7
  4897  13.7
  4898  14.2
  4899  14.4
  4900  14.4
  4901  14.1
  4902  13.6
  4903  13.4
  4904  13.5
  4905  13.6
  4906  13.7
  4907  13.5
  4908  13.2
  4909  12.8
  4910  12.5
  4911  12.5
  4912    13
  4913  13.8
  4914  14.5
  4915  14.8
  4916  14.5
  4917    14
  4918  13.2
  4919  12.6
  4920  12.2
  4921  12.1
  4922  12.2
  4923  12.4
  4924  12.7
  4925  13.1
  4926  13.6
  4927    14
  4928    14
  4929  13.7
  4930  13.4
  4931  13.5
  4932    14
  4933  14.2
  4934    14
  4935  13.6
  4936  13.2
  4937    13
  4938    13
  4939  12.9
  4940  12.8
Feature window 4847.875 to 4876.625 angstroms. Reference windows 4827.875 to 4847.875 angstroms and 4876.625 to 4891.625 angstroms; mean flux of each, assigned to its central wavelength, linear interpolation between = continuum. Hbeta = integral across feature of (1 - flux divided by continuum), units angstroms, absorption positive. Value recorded 2.2 angstroms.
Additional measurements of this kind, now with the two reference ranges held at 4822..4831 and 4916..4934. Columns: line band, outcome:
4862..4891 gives 2.50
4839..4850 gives -0.40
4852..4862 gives 0.99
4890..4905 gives 0.82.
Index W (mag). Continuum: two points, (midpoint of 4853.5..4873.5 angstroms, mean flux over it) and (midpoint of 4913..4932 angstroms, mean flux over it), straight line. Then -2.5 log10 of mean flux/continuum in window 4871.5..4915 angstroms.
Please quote -0.03 mag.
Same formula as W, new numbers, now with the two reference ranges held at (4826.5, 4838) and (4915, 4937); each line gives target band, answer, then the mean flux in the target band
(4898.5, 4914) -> 0.01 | 13.5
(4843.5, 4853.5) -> -0.05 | 15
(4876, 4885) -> -0.01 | 14.1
